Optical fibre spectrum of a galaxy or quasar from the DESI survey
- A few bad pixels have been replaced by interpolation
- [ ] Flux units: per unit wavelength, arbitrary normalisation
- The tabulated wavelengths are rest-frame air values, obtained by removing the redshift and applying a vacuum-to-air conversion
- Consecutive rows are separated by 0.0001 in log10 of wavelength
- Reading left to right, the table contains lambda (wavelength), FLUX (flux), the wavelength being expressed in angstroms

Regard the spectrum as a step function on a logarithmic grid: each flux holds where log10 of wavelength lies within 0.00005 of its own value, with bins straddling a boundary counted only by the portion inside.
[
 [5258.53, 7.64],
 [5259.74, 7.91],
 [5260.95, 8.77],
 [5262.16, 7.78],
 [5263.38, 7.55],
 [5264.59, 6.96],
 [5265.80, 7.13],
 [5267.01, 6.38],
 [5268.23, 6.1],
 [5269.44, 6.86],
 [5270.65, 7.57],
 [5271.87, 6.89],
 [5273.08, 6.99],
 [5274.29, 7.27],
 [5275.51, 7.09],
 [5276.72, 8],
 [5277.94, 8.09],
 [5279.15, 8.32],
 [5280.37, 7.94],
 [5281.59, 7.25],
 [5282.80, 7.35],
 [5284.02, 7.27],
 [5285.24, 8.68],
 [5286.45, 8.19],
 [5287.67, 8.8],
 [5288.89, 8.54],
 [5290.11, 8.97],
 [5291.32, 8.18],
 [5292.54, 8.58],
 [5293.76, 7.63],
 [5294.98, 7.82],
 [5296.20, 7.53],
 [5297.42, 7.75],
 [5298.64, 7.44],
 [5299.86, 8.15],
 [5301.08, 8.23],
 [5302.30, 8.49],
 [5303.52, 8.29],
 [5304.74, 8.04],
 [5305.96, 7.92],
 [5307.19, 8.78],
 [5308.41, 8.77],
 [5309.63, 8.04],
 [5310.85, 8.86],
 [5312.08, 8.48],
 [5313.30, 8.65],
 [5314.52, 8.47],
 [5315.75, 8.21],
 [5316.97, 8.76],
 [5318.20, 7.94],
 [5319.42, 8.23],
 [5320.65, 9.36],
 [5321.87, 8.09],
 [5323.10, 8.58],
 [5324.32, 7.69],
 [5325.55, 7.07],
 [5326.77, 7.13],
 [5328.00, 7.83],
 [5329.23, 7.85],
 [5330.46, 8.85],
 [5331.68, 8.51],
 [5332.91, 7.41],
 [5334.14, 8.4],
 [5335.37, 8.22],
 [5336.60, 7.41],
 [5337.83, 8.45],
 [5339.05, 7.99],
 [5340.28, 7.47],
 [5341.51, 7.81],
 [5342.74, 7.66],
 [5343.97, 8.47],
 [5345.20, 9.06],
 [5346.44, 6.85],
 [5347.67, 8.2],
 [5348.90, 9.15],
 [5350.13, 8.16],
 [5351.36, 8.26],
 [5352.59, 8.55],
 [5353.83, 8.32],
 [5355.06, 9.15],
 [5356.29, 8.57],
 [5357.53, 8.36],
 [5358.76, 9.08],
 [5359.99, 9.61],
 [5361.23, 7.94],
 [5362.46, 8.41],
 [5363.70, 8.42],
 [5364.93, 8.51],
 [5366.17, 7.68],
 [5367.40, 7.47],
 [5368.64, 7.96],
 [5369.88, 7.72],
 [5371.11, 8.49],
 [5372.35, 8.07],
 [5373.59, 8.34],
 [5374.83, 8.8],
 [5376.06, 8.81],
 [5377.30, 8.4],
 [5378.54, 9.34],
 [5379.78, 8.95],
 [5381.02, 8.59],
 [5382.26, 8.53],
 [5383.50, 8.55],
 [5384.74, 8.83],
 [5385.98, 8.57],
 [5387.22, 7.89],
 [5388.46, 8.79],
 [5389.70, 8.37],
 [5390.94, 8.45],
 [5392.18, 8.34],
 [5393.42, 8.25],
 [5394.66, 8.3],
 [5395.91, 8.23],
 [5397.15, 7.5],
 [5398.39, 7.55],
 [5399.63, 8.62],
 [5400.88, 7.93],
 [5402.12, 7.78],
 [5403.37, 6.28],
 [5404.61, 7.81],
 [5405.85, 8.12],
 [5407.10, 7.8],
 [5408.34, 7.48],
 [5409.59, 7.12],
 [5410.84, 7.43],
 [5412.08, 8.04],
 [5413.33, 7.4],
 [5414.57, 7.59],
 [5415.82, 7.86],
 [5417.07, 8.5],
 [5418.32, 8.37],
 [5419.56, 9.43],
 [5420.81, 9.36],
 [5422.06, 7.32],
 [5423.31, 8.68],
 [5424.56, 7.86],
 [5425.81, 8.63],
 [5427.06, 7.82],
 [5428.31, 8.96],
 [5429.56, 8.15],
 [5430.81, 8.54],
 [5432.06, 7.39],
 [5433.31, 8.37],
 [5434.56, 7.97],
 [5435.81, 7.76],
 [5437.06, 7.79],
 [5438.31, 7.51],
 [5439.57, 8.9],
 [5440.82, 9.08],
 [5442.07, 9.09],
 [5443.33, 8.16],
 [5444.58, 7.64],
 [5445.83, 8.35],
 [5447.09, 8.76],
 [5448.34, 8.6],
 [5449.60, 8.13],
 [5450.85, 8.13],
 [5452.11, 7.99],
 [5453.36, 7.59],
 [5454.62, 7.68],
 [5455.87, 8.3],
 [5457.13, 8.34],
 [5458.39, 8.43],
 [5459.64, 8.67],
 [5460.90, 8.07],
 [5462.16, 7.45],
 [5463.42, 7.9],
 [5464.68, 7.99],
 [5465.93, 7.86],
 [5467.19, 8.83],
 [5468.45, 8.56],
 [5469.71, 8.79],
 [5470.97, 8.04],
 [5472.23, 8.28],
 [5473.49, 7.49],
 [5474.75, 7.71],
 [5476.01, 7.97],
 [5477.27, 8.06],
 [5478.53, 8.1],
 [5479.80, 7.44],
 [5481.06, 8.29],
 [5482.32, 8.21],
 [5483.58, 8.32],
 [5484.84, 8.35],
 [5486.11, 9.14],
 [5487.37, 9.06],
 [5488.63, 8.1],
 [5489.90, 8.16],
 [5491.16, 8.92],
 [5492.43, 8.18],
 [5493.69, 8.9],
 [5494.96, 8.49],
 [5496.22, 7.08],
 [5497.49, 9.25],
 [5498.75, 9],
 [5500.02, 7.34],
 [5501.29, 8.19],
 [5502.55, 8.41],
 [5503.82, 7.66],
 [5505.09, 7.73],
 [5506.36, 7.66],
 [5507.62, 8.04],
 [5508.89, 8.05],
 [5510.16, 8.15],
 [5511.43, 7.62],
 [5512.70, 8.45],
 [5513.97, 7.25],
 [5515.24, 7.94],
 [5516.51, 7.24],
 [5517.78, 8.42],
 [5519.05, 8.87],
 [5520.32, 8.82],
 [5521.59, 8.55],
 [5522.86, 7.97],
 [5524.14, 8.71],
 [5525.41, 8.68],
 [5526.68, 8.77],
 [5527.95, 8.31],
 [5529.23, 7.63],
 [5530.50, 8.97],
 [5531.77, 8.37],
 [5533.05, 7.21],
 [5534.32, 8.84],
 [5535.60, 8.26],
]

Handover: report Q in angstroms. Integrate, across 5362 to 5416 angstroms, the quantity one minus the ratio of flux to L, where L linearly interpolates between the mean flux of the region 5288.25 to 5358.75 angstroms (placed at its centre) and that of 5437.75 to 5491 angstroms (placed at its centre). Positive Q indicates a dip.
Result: 0.7 angstroms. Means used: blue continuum 8.21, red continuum 8.23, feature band 8.12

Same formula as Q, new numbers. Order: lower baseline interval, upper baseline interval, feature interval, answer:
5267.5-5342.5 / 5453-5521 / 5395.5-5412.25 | 0.8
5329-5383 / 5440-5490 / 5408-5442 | 0.5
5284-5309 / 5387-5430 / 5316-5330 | 0.2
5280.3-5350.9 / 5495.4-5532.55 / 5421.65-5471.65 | -0.3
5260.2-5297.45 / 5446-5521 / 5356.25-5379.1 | -1.5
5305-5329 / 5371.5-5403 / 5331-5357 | 0.3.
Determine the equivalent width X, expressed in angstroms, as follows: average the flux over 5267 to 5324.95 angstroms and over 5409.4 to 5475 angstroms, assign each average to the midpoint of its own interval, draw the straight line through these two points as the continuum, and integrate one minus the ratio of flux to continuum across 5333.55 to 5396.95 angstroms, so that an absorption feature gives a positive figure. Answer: -2.1 angstroms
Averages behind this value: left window 8.01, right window 8.17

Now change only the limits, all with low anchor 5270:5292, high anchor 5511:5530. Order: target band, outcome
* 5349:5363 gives -1.1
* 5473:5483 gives 0.3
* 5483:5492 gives -0.4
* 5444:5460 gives -0.1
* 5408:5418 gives 0.4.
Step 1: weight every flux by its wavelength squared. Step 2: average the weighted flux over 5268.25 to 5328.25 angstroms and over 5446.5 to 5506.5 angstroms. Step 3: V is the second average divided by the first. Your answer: 1.09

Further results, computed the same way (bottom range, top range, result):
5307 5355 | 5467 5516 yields 1.06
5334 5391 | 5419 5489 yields 1.02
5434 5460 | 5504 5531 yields 1.02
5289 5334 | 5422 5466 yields 1.05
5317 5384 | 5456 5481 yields 1.02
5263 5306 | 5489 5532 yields 1.16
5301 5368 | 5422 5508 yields 1.04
